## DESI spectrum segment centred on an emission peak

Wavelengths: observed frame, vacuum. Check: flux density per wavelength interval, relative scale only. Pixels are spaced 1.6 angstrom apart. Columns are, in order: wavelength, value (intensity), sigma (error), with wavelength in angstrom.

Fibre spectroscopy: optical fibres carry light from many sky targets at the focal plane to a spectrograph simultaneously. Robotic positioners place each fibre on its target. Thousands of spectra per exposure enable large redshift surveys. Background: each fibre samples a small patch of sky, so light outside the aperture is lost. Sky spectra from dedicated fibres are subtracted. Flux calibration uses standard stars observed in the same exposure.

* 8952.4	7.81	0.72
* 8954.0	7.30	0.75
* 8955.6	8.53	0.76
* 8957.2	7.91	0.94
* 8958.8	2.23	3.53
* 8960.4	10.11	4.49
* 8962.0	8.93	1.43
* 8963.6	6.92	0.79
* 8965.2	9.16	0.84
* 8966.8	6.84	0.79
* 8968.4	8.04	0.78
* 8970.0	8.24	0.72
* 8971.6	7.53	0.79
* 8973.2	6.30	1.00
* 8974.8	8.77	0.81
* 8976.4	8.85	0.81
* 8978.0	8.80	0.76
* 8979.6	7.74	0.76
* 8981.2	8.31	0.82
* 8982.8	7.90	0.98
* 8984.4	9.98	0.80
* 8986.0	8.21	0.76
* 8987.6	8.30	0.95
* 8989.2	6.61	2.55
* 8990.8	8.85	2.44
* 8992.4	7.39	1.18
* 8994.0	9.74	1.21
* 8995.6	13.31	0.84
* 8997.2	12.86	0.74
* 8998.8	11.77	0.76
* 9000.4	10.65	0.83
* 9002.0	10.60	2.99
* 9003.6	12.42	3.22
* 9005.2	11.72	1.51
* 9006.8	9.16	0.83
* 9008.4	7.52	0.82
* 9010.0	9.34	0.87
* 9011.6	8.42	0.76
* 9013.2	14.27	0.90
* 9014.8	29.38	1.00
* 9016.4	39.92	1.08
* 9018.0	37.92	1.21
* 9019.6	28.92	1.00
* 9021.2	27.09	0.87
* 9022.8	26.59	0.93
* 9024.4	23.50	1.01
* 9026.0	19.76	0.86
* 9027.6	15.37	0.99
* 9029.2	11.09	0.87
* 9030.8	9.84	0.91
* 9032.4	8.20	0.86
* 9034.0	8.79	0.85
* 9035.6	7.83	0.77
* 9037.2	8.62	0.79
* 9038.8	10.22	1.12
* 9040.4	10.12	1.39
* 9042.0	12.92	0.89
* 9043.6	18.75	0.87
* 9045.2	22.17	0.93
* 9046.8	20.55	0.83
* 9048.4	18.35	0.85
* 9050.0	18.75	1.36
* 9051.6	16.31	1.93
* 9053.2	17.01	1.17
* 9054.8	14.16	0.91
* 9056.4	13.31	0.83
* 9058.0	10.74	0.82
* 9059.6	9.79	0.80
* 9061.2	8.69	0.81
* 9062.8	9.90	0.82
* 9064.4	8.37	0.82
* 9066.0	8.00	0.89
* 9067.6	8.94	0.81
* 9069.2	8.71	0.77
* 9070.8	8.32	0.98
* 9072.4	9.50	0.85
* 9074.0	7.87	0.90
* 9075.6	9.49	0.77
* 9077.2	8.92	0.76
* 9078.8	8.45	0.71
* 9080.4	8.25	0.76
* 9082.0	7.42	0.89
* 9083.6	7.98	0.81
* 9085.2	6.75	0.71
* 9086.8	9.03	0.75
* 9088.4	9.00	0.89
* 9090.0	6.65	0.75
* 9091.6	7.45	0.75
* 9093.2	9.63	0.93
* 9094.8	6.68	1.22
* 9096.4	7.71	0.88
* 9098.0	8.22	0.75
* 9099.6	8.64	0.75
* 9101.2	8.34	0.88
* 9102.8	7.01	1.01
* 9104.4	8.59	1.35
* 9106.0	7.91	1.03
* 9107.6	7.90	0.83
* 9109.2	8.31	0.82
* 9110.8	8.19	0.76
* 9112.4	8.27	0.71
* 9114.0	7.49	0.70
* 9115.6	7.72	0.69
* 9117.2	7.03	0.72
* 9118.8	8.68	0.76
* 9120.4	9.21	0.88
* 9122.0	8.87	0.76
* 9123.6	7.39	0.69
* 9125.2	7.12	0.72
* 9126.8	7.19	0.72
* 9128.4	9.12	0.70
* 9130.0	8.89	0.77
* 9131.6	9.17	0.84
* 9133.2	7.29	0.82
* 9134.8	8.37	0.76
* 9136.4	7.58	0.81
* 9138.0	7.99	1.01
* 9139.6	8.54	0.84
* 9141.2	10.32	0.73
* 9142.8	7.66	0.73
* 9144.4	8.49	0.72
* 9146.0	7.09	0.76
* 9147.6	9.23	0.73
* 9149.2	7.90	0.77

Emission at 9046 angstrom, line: [N II]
